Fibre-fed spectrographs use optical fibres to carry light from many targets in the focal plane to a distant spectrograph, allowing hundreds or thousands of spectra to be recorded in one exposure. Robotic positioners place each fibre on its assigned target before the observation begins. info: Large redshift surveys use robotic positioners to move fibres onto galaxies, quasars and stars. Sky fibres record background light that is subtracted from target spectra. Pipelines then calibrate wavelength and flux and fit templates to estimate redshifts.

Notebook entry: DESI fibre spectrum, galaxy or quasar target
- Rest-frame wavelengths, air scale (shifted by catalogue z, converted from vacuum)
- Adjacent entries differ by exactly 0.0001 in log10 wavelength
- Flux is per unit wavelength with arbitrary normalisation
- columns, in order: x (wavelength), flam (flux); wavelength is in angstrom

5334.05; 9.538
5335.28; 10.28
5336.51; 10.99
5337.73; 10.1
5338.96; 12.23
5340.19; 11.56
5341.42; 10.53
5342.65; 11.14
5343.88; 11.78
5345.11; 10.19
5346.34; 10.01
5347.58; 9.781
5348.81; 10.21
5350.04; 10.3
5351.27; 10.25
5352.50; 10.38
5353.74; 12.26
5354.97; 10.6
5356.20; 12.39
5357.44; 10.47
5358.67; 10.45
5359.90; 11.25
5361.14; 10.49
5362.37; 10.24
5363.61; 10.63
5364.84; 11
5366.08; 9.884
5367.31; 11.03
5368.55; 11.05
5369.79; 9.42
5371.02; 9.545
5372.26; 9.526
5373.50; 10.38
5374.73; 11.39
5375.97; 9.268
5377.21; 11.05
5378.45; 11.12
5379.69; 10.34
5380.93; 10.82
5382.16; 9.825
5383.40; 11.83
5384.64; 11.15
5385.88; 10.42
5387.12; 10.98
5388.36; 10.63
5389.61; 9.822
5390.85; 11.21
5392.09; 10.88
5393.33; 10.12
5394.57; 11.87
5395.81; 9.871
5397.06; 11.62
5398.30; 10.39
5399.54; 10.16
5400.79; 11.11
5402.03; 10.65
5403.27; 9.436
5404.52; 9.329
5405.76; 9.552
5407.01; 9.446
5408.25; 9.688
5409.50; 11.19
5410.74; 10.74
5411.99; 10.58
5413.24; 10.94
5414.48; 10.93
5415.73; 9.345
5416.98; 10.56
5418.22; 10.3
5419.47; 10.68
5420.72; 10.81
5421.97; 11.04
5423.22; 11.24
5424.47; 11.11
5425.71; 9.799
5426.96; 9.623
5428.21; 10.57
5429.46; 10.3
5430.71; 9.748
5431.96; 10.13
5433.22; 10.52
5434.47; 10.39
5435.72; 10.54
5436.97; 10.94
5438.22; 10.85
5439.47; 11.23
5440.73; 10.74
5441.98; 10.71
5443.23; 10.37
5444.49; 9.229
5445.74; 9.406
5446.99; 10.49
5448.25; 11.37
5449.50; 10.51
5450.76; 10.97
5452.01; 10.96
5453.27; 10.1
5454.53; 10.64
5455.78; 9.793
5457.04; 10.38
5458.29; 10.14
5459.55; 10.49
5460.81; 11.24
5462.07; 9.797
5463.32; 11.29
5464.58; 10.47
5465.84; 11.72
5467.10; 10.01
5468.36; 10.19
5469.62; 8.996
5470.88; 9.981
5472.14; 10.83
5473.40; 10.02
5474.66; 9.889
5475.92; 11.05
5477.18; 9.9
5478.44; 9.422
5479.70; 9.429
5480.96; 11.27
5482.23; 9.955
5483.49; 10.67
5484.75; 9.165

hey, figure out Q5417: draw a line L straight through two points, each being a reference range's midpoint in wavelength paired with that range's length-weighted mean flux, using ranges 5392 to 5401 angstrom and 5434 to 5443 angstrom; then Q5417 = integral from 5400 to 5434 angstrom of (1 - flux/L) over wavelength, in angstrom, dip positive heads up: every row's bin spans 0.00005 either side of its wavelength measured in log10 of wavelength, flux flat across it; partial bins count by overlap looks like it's 1.3 angstrom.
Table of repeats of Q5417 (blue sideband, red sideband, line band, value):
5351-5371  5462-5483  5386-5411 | 0.3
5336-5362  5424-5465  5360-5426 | 0.9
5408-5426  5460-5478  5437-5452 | -0.1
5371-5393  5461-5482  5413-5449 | -0.2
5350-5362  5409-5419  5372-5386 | 0.2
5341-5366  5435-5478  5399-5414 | 0.5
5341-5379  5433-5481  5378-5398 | -0.5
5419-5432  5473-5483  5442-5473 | -0.4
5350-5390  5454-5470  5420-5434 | 0.1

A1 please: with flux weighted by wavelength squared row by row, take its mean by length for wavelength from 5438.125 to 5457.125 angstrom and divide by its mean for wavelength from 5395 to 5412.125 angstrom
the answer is 1.04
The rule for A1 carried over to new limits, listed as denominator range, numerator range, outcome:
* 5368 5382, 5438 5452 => 1.05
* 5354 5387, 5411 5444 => 1.01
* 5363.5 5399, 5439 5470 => 1.01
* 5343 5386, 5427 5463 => 1.02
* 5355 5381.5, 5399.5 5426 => 1.00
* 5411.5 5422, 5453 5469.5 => 1.01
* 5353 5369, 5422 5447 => 0.98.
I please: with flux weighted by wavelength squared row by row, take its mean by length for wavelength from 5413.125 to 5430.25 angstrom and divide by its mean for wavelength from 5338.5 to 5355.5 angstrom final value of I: 1.0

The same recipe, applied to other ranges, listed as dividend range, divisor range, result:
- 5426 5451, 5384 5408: 1.01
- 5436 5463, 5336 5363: 1.01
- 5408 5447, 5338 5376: 1.01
